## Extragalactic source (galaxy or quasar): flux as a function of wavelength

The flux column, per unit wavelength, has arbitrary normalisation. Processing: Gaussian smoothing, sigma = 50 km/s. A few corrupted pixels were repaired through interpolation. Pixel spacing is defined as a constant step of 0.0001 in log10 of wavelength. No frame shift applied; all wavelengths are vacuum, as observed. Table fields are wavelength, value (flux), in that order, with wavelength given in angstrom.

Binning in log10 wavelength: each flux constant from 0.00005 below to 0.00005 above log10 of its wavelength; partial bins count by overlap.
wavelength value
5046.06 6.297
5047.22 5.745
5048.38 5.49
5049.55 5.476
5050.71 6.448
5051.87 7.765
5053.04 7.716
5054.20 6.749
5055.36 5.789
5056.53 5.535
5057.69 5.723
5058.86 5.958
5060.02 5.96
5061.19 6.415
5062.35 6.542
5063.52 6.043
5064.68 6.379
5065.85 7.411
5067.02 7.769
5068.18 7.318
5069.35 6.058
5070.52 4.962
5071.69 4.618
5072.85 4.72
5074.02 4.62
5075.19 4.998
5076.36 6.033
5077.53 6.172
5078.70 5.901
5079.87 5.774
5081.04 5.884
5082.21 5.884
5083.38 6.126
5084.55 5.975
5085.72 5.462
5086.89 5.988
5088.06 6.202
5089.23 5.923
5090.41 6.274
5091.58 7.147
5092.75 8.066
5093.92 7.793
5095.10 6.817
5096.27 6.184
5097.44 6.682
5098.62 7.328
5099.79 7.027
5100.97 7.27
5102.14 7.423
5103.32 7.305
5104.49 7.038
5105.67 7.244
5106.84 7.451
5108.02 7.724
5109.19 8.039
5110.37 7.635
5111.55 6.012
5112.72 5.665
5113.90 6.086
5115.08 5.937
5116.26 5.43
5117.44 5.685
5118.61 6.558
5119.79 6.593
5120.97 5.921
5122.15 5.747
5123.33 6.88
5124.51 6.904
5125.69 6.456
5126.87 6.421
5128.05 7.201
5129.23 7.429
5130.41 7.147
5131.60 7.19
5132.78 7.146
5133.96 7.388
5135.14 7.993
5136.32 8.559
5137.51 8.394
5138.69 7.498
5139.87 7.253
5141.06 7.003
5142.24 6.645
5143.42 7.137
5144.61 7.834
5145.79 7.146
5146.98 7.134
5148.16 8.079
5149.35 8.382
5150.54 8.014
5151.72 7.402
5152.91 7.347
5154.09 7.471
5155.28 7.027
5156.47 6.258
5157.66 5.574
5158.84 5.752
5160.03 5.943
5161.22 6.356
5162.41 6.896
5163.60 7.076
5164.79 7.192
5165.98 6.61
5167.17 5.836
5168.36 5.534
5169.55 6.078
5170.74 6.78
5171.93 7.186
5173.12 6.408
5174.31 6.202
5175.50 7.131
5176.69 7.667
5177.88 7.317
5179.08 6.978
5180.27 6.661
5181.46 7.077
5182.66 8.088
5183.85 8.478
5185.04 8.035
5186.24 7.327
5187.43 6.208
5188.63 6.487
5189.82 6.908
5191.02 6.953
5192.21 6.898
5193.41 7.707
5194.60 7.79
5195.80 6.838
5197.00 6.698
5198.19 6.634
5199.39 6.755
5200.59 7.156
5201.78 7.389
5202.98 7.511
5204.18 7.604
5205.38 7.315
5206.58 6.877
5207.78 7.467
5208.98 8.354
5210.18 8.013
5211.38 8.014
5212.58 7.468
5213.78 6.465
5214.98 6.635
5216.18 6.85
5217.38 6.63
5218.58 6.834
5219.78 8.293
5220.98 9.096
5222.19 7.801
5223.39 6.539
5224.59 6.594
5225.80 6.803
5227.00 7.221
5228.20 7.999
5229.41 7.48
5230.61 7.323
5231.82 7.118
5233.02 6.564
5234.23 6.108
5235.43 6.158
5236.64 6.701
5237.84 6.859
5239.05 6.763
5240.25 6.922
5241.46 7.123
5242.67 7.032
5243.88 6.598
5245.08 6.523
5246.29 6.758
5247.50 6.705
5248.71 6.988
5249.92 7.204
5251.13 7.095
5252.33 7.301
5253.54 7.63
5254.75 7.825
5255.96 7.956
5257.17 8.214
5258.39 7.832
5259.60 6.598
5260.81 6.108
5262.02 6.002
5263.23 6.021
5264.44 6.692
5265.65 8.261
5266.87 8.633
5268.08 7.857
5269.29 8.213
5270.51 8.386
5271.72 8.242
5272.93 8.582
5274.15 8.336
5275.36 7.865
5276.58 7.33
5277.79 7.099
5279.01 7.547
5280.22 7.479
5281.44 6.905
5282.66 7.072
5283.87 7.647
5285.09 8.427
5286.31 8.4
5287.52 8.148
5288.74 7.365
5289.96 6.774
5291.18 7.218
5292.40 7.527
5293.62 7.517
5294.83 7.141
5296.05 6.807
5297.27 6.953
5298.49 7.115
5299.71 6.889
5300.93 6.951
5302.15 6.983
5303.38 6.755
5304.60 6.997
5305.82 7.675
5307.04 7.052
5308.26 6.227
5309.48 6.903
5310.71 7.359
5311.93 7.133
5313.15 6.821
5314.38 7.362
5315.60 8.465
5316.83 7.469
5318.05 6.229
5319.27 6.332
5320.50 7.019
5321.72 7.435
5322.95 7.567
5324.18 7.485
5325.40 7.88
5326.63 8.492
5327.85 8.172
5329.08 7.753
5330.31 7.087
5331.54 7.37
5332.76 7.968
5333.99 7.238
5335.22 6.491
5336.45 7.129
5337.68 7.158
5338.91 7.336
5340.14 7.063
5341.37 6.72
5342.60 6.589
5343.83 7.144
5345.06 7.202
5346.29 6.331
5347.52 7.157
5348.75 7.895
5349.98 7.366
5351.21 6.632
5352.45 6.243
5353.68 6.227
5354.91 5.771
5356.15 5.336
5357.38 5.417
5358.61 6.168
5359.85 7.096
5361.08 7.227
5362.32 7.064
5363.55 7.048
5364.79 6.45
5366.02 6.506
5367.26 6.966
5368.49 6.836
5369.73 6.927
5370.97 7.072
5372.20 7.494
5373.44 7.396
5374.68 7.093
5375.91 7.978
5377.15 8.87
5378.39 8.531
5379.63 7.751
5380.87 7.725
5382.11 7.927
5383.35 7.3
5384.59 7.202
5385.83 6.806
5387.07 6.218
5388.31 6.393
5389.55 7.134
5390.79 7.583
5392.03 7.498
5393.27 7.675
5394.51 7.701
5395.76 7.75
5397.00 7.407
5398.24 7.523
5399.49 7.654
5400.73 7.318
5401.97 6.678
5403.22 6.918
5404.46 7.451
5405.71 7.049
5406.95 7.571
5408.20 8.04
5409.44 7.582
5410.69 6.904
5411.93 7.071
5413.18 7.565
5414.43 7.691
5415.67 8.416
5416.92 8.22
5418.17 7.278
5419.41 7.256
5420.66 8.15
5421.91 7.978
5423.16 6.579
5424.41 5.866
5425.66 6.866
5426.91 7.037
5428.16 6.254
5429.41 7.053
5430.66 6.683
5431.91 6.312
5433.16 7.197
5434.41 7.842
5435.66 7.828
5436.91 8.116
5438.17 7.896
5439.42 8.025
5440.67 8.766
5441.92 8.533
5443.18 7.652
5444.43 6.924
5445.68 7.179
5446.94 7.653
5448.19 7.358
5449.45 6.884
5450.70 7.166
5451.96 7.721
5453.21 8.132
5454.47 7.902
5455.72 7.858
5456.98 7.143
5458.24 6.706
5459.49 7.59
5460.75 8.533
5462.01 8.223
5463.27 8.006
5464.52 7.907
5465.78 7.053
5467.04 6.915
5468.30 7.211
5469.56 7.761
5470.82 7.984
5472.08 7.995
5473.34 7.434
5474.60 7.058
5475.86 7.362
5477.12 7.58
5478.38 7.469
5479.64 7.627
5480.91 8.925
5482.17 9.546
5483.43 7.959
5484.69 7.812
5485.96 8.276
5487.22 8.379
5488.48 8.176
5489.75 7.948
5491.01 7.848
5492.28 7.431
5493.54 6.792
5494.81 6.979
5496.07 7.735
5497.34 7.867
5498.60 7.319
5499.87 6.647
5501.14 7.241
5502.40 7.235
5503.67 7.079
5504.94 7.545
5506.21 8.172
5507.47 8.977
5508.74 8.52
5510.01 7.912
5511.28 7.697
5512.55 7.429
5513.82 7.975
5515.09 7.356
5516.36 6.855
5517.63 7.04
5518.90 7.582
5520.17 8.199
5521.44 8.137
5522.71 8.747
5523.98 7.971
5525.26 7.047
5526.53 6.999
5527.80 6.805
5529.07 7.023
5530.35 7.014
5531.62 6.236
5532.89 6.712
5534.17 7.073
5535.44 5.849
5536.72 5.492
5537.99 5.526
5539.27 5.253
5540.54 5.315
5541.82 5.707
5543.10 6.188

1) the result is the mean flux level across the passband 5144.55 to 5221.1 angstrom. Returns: 7.09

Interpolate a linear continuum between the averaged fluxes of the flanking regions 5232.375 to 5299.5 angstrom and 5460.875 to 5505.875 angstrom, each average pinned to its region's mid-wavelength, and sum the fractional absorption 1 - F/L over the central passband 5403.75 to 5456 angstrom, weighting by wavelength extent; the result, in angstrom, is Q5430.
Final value 0.84 angstrom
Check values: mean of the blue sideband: 7.29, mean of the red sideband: 7.68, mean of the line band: 7.46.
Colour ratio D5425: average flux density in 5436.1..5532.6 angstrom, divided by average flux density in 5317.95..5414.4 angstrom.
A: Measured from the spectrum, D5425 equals 1.1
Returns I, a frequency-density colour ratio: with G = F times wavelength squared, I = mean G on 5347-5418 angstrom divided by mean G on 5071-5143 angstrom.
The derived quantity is 1.21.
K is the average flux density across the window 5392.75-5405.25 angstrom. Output 7.4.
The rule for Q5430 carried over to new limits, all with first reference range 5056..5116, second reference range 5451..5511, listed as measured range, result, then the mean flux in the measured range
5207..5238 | -1.59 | 7.21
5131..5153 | -3.25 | 7.56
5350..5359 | 1.53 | 6.06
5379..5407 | 0.47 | 7.31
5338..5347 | 0.42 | 6.92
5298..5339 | -0.35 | 7.24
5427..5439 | 0.51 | 7.25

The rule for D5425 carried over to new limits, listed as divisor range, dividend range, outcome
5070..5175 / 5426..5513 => 1.14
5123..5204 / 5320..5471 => 1.03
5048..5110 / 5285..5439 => 1.12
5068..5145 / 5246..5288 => 1.14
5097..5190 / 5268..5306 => 1.08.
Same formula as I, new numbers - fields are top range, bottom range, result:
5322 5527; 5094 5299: 1.13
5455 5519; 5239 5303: 1.13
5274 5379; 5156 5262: 1.07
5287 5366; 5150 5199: 1.08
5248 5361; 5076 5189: 1.13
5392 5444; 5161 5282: 1.12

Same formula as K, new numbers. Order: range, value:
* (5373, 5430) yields 7.39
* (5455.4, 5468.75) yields 7.55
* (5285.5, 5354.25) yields 7.2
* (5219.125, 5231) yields 7.51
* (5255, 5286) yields 7.58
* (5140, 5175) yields 6.84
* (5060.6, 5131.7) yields 6.47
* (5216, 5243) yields 7.08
